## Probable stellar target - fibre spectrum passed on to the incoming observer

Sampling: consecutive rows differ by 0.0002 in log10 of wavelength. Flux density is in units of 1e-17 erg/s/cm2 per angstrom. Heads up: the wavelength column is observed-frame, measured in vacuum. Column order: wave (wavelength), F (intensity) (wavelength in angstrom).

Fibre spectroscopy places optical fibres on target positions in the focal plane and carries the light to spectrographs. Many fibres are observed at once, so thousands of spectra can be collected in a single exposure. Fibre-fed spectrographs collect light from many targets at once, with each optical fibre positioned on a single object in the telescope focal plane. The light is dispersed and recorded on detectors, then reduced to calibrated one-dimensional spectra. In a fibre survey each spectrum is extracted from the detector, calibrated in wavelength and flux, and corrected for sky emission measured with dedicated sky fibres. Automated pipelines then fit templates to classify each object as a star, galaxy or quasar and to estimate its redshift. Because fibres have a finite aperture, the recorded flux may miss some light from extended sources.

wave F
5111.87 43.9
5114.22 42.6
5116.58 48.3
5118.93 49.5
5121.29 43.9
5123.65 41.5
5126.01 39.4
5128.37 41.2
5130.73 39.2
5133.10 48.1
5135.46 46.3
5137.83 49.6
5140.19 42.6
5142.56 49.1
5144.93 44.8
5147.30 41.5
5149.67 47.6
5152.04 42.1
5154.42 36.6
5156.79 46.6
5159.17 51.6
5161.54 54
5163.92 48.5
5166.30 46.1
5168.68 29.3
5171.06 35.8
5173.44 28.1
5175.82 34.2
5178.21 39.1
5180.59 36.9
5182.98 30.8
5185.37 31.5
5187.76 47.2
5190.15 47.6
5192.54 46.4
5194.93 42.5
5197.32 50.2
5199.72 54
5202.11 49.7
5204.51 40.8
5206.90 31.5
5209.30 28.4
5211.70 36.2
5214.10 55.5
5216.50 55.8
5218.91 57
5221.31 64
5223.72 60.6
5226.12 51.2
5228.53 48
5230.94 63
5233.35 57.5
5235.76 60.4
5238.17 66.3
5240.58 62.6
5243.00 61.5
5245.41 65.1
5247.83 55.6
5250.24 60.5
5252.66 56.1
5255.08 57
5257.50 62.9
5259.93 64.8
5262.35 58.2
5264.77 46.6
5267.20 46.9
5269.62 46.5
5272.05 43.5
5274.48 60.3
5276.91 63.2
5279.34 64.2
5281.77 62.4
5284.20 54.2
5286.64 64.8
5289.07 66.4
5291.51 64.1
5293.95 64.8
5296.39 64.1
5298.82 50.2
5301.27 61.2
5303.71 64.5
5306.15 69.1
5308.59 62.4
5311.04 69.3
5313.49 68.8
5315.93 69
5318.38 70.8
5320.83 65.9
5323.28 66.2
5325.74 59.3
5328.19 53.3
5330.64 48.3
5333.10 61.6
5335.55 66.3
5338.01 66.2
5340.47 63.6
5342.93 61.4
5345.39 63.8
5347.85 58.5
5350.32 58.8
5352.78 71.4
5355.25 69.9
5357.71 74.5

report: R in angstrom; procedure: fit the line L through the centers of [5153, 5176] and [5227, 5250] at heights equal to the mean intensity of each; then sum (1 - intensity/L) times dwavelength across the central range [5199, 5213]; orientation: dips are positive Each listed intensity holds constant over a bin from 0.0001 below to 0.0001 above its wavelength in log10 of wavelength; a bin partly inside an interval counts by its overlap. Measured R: 3.2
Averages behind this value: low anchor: 41.4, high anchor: 59.9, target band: 39.8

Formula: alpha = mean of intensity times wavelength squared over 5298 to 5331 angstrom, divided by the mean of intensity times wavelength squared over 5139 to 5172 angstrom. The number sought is 1.5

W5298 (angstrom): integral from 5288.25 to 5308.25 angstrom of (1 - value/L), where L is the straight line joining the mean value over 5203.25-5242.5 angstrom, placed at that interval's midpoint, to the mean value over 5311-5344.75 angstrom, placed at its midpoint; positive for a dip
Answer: -0.87 angstrom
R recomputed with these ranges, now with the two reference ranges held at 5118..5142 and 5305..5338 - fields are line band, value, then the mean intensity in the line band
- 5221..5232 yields -0.5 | 56.7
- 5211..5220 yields 0.2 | 51.9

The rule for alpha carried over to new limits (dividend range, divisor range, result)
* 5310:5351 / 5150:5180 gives 1.63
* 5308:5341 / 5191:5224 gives 1.39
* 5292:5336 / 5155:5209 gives 1.59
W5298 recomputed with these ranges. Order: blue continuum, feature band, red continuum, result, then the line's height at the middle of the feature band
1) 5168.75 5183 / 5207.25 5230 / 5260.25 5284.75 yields -3.5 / 43.3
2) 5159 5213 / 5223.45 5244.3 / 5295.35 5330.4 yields -4.1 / 49.3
